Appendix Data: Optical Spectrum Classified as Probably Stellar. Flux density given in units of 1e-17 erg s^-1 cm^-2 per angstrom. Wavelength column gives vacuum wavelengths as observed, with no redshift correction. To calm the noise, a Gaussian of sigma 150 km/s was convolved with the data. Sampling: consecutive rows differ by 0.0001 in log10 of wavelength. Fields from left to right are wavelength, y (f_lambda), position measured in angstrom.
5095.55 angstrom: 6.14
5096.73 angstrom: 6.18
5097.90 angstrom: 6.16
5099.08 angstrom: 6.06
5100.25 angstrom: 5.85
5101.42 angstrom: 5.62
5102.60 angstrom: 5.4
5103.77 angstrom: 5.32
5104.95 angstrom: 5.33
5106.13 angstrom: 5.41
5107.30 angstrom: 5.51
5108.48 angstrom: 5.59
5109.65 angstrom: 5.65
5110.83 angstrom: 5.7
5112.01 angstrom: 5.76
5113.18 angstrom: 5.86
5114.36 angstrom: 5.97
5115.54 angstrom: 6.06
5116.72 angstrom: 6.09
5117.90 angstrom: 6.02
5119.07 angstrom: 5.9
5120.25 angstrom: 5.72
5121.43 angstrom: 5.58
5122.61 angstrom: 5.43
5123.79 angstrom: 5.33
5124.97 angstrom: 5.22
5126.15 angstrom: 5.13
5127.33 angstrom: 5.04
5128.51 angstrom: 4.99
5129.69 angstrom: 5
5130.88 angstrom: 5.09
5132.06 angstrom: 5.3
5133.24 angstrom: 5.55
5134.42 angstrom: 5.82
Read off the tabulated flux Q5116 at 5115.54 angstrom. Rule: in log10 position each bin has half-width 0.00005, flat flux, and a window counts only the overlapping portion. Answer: 6.06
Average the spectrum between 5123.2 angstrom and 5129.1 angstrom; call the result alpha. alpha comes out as 5.14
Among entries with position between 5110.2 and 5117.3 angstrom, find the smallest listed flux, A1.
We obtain 5.7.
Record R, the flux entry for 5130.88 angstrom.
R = 5.09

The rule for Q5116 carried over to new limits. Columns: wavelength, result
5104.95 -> 5.33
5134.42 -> 5.82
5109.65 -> 5.65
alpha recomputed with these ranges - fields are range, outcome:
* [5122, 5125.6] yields 5.32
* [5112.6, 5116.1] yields 5.95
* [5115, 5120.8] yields 5.96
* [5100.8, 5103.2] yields 5.52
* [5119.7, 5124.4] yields 5.51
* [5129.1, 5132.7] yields 5.13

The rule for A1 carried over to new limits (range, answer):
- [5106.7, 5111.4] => 5.51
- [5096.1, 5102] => 5.62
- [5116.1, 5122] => 5.58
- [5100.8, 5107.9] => 5.32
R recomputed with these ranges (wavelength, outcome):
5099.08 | 6.06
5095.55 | 6.14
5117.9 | 6.02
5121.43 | 5.58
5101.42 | 5.62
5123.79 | 5.33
